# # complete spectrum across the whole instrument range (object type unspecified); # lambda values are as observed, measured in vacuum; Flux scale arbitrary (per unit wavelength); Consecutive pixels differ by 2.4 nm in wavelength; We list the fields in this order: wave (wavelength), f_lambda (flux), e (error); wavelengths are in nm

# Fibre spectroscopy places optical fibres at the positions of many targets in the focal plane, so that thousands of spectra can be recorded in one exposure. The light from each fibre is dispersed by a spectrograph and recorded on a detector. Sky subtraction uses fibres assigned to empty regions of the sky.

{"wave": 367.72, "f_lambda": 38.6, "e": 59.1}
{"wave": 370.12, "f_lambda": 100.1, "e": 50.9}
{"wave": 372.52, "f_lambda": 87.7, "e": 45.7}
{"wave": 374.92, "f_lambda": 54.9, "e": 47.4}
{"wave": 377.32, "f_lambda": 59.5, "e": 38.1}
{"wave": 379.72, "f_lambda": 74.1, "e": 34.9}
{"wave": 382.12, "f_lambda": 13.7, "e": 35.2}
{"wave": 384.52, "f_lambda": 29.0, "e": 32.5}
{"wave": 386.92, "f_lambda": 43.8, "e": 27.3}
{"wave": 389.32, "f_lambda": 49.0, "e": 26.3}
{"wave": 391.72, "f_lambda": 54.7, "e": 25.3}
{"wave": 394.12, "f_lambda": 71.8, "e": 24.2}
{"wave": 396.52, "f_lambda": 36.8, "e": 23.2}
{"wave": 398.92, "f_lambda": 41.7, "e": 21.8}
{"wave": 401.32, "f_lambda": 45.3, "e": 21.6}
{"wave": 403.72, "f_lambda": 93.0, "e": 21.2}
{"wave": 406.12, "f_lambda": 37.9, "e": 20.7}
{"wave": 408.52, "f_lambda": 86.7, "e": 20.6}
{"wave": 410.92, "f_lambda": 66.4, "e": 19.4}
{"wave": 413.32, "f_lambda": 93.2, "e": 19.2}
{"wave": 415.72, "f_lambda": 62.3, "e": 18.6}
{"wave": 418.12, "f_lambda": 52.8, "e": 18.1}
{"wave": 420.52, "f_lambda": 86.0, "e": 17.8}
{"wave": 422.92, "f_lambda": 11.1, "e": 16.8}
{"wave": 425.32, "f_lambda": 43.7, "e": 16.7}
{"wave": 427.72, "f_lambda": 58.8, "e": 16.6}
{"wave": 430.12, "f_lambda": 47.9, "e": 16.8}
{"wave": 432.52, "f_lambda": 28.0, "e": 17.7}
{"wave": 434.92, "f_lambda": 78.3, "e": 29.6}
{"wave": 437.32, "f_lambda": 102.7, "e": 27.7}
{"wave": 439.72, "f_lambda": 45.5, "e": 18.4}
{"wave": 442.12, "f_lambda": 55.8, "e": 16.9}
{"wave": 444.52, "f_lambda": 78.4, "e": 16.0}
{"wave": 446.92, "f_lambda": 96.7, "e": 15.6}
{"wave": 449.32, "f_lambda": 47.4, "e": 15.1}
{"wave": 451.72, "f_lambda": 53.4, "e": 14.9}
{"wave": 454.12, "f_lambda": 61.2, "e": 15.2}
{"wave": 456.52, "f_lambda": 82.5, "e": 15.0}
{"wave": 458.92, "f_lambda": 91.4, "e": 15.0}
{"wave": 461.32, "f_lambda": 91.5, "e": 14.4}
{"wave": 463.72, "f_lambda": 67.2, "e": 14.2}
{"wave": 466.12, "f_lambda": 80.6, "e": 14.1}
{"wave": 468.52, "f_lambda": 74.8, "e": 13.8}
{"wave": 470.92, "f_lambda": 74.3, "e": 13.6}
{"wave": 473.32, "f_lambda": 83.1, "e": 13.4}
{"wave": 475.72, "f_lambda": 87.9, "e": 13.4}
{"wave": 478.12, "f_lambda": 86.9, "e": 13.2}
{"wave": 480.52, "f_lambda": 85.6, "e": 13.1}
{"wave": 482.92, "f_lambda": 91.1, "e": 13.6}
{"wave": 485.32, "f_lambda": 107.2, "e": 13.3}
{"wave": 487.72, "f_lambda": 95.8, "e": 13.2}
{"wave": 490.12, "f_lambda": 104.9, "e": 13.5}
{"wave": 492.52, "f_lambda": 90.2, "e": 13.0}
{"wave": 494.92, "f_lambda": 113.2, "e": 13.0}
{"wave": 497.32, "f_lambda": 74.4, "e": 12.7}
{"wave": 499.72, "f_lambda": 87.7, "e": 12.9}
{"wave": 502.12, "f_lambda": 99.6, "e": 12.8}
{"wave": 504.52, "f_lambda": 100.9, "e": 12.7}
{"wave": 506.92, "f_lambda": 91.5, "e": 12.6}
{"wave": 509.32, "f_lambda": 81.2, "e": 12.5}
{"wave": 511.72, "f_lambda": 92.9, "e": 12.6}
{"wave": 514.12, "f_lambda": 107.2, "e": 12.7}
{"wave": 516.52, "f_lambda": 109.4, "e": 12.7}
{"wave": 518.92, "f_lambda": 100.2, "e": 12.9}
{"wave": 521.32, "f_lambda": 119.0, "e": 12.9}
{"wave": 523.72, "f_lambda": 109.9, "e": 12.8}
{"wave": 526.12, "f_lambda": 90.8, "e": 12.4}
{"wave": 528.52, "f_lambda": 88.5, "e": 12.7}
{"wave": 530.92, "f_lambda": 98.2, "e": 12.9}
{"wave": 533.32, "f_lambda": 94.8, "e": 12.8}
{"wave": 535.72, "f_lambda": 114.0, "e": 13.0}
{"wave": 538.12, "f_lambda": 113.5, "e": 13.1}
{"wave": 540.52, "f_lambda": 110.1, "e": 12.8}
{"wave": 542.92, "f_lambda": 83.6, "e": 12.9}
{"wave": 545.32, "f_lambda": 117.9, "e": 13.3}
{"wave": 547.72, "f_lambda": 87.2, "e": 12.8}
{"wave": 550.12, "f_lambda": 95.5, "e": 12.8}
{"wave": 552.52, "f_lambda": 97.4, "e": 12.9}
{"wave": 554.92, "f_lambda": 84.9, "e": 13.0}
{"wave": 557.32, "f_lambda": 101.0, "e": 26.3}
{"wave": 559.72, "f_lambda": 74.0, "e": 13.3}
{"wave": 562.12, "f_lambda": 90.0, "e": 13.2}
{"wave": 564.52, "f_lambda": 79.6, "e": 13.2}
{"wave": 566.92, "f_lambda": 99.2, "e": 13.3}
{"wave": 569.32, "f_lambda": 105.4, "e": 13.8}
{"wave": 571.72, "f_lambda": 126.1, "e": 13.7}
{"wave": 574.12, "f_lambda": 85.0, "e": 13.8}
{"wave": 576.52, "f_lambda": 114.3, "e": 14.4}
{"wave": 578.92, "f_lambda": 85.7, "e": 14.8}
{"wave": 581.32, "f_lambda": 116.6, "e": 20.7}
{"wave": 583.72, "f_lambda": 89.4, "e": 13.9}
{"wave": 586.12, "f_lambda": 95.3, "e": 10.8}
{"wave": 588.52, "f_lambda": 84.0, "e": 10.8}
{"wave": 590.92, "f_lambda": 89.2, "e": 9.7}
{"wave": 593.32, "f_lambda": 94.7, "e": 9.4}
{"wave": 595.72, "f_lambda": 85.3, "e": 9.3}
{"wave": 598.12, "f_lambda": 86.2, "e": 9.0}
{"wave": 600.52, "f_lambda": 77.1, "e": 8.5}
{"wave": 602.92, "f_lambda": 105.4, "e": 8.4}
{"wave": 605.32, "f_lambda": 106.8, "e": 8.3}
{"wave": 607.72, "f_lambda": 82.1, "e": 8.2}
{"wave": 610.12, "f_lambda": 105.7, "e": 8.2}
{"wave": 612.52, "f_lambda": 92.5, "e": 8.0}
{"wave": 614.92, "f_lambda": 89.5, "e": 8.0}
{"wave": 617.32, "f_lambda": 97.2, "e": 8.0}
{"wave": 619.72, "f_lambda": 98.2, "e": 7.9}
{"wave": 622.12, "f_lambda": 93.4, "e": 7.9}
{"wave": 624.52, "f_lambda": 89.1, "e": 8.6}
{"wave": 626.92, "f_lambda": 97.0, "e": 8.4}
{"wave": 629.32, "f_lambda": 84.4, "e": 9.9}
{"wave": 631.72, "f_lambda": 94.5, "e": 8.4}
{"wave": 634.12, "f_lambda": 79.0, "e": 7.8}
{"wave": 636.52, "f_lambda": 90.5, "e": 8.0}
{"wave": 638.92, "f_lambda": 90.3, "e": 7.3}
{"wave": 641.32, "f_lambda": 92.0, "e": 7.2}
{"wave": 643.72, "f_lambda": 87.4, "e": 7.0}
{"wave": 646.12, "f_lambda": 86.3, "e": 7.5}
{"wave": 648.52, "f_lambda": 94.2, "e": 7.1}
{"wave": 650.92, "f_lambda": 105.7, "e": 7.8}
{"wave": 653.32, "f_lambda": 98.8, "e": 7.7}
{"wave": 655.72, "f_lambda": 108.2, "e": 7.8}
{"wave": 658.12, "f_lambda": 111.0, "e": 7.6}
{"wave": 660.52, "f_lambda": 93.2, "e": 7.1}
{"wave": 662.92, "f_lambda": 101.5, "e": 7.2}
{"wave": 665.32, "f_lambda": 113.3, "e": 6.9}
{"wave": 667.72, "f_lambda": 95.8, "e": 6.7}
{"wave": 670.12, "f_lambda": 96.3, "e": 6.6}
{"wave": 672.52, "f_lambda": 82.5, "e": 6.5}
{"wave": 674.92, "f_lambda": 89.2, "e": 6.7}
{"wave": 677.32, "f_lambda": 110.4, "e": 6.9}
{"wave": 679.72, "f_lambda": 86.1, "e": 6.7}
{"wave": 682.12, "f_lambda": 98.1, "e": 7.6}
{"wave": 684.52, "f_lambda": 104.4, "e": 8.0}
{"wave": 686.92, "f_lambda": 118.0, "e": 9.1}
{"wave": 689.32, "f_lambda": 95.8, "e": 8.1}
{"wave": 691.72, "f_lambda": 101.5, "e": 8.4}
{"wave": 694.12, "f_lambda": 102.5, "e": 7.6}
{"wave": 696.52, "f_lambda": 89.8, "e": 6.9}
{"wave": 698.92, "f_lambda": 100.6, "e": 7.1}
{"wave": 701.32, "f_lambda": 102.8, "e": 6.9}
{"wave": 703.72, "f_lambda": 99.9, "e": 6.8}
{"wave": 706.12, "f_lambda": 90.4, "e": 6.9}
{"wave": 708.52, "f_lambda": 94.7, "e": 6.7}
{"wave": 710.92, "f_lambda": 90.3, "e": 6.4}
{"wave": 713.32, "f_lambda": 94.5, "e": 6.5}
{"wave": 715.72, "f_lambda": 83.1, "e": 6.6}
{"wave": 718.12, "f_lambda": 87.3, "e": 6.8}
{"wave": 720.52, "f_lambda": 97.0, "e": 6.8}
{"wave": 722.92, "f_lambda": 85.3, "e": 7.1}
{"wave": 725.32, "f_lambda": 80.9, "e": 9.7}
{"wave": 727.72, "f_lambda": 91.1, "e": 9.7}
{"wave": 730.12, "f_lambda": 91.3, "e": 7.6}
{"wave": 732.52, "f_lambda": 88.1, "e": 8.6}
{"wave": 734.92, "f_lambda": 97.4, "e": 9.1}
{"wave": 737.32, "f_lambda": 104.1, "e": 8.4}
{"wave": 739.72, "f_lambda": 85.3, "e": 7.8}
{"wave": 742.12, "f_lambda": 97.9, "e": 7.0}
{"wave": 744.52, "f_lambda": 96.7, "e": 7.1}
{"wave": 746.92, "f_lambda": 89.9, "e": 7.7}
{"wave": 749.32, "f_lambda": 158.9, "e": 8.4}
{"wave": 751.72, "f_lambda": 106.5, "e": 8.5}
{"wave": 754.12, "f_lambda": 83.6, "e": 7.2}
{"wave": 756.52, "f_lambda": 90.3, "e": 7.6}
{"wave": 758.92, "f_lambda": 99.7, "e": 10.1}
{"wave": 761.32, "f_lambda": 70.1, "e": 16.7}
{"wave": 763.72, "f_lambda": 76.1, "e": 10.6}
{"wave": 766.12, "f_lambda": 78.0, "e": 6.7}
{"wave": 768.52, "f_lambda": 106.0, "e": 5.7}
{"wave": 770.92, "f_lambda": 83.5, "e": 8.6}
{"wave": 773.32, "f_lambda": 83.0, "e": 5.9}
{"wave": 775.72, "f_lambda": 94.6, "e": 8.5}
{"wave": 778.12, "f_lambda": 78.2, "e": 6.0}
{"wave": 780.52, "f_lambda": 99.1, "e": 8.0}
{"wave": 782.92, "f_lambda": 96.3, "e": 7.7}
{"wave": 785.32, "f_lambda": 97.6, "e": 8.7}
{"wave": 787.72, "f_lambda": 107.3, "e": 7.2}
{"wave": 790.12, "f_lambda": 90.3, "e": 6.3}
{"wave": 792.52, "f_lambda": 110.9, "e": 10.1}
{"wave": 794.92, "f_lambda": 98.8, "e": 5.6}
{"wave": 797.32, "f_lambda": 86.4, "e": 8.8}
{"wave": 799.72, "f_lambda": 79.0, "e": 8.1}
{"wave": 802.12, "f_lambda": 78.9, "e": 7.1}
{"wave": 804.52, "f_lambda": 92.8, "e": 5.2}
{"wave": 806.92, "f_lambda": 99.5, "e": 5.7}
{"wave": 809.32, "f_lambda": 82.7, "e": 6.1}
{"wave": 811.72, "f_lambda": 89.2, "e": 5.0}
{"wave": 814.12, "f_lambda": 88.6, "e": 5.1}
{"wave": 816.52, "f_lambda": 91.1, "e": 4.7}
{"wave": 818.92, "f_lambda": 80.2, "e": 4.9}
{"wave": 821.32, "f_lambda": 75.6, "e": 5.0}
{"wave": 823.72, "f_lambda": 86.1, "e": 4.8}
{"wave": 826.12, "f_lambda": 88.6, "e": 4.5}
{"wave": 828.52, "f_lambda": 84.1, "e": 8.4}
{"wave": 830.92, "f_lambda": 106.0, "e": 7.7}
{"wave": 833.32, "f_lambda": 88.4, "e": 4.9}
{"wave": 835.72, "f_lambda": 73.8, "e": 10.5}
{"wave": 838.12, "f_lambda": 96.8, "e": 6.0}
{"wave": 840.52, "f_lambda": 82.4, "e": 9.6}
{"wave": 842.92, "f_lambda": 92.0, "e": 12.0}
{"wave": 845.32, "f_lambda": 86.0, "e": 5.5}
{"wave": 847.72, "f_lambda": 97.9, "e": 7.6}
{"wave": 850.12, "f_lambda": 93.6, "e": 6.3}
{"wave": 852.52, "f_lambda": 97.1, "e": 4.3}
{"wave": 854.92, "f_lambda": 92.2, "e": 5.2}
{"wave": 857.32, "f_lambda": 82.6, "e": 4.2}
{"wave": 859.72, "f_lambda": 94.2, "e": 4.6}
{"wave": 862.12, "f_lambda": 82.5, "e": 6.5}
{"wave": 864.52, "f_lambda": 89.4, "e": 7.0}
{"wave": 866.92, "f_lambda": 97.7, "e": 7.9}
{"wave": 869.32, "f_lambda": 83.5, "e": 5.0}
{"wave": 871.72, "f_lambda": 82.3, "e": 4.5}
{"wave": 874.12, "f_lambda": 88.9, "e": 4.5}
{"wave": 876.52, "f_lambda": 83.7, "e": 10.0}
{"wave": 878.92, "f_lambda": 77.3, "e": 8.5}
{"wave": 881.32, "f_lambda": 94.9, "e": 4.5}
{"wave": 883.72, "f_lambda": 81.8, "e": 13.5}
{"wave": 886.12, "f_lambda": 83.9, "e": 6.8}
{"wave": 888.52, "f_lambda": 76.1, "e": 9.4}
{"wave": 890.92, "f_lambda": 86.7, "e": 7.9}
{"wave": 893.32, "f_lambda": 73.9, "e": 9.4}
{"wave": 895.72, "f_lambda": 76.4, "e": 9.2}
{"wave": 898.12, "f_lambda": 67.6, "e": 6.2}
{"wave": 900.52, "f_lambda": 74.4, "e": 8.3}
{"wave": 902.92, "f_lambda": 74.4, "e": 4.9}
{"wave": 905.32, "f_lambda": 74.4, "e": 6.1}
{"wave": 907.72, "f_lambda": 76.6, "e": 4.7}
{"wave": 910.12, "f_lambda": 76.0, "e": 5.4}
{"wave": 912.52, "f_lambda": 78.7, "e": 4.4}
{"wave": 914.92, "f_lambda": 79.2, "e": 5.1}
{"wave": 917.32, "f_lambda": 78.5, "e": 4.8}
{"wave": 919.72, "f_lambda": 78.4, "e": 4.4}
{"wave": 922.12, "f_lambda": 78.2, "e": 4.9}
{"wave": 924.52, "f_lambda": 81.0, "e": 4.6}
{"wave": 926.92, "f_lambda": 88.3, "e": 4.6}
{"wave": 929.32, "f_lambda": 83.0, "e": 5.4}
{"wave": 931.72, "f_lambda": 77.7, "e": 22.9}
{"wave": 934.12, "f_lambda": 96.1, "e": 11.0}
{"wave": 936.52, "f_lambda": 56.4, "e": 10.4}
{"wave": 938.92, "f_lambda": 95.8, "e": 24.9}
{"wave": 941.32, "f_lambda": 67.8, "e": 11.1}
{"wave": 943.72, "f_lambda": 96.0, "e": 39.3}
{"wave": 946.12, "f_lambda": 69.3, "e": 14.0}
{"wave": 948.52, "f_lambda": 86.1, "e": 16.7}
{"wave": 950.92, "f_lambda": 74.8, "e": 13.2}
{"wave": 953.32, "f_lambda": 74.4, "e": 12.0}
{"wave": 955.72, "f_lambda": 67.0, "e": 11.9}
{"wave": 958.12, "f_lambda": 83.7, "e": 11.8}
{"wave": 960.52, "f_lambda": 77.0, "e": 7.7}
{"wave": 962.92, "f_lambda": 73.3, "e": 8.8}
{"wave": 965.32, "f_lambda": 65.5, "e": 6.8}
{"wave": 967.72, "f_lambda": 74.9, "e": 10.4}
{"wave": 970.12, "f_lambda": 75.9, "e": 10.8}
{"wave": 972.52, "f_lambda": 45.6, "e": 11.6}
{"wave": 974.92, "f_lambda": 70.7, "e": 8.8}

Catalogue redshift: 0.141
